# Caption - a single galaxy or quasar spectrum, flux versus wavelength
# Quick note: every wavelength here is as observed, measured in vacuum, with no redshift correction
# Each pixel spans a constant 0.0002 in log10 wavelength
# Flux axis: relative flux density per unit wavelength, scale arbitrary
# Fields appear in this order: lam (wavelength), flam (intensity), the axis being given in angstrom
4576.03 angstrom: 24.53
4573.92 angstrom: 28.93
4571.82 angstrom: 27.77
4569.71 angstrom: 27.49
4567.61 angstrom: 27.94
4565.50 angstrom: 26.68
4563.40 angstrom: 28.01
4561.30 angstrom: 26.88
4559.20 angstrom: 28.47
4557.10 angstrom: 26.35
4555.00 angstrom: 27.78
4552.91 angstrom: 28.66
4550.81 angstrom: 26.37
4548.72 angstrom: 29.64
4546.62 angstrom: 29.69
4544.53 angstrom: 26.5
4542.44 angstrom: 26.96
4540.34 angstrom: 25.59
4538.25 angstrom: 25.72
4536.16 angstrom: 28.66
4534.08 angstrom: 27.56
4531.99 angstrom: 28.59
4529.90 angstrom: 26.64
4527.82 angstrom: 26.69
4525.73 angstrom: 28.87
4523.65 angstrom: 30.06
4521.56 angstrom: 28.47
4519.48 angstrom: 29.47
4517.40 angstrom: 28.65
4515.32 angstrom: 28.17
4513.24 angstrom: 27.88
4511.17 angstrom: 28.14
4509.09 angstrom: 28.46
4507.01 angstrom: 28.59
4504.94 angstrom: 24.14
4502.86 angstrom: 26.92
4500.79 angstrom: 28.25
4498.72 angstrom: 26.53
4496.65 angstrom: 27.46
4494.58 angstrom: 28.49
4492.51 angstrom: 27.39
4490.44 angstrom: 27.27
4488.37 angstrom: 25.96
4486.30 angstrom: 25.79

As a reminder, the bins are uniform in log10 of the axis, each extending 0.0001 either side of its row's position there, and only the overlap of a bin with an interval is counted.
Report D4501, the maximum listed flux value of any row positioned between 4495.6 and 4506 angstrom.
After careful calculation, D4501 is 28.25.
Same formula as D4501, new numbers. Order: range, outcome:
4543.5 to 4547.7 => 29.69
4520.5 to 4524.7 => 30.06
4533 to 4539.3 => 28.66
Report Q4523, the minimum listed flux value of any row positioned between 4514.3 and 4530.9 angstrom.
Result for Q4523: 26.64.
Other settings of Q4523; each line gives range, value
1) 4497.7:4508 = 24.14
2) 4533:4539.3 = 25.72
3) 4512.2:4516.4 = 27.88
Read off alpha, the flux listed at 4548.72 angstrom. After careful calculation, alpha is 29.64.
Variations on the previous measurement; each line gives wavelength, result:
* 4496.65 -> 27.46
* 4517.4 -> 28.65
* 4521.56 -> 28.47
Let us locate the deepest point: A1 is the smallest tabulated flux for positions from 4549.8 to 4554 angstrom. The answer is 26.37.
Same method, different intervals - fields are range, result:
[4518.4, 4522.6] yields 28.47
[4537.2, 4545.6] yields 25.59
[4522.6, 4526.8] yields 28.87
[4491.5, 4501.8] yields 26.53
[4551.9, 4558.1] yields 26.35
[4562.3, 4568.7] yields 26.68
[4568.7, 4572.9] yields 27.49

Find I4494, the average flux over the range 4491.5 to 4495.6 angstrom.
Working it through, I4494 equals 27.9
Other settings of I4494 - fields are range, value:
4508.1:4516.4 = 28.2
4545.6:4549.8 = 29.6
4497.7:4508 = 26.9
